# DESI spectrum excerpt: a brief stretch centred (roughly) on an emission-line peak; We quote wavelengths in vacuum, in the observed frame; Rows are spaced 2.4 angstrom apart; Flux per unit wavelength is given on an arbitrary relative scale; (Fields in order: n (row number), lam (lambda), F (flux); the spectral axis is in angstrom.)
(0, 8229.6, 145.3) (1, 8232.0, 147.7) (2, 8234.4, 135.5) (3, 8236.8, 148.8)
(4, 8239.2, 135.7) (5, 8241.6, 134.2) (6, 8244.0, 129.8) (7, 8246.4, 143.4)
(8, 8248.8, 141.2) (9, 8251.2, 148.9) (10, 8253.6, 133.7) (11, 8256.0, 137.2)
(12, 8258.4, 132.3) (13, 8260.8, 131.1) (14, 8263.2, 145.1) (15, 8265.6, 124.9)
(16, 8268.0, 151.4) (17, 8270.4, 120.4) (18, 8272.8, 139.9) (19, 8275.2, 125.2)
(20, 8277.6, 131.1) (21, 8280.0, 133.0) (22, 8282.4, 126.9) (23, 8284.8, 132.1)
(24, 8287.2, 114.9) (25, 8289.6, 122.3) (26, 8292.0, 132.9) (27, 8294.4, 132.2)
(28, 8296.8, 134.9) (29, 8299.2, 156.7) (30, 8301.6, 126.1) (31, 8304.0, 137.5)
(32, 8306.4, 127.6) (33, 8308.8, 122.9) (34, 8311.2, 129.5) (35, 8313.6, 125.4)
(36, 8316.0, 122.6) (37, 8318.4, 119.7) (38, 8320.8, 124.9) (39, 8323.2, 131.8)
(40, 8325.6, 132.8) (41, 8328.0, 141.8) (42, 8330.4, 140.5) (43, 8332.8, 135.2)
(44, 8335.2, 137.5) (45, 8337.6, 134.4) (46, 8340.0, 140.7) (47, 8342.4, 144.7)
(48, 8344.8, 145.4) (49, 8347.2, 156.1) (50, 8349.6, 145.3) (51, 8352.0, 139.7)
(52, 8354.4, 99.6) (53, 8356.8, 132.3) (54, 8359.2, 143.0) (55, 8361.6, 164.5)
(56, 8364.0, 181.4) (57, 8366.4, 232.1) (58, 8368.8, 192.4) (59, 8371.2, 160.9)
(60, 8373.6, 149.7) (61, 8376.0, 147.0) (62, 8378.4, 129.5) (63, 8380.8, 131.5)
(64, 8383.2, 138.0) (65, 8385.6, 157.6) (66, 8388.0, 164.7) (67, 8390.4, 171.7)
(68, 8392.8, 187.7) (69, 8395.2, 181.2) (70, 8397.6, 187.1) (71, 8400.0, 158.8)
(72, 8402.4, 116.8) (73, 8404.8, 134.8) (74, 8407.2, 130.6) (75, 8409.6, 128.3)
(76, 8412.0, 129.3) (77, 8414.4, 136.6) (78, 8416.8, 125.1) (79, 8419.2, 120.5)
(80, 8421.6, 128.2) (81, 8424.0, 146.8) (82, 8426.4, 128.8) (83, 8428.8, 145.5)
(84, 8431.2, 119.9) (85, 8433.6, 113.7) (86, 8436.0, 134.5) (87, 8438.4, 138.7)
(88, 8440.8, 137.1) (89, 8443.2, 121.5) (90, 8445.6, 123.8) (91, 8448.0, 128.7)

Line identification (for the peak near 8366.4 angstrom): H-alpha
